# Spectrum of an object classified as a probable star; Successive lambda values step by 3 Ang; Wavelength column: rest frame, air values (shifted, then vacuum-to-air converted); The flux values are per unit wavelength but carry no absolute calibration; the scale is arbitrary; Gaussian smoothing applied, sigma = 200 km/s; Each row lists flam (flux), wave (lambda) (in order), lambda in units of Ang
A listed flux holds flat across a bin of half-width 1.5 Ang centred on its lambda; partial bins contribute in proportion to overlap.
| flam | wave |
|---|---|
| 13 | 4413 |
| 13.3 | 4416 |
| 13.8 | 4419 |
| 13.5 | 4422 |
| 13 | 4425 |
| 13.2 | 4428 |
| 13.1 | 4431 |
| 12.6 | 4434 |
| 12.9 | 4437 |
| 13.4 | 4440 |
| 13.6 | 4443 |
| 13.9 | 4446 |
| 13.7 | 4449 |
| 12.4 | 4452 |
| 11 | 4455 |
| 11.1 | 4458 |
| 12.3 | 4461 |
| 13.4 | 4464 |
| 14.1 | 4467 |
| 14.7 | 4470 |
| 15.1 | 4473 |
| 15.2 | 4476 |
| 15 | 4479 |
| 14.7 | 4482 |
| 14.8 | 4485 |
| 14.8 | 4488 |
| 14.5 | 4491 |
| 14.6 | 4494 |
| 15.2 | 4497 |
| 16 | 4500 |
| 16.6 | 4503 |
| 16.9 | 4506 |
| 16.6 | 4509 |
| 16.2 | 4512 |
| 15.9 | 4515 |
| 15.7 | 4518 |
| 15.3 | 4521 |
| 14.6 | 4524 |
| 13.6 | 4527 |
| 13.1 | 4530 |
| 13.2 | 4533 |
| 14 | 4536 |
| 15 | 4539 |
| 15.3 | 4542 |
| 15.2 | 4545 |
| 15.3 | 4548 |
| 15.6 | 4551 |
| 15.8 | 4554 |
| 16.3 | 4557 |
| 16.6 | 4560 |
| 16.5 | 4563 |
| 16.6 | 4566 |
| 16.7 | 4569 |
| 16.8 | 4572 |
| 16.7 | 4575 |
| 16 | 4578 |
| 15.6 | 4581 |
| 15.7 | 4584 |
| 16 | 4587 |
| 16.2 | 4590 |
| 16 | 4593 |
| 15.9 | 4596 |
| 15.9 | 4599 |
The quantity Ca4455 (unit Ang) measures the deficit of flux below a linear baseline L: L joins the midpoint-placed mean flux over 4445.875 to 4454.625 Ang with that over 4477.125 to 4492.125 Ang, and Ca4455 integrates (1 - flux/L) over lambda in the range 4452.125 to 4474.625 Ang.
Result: 1.0 Ang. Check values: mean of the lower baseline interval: 12.9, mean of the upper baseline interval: 14.8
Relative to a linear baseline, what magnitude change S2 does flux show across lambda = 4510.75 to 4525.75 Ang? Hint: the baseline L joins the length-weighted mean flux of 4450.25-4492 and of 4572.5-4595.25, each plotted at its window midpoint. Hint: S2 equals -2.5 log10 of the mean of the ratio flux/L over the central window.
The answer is -0.06 mag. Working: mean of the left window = 13.8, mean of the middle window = 15.5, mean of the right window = 16.1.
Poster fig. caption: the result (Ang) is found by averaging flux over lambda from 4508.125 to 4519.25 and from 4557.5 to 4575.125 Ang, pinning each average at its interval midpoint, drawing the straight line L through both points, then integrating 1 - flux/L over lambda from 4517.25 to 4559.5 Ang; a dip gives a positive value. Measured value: 3.8 Ang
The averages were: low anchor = 16.1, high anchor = 16.6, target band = 14.9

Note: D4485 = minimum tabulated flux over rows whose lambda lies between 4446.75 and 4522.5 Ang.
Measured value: 11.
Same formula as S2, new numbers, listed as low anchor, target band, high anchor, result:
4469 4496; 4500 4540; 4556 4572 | 0.03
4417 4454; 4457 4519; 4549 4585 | -0.04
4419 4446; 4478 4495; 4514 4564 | -0.04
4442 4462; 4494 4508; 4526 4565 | -0.16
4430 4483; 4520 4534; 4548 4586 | 0.09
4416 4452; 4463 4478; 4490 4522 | 0.00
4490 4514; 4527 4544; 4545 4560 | 0.12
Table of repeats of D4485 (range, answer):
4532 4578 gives 13.2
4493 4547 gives 13.1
